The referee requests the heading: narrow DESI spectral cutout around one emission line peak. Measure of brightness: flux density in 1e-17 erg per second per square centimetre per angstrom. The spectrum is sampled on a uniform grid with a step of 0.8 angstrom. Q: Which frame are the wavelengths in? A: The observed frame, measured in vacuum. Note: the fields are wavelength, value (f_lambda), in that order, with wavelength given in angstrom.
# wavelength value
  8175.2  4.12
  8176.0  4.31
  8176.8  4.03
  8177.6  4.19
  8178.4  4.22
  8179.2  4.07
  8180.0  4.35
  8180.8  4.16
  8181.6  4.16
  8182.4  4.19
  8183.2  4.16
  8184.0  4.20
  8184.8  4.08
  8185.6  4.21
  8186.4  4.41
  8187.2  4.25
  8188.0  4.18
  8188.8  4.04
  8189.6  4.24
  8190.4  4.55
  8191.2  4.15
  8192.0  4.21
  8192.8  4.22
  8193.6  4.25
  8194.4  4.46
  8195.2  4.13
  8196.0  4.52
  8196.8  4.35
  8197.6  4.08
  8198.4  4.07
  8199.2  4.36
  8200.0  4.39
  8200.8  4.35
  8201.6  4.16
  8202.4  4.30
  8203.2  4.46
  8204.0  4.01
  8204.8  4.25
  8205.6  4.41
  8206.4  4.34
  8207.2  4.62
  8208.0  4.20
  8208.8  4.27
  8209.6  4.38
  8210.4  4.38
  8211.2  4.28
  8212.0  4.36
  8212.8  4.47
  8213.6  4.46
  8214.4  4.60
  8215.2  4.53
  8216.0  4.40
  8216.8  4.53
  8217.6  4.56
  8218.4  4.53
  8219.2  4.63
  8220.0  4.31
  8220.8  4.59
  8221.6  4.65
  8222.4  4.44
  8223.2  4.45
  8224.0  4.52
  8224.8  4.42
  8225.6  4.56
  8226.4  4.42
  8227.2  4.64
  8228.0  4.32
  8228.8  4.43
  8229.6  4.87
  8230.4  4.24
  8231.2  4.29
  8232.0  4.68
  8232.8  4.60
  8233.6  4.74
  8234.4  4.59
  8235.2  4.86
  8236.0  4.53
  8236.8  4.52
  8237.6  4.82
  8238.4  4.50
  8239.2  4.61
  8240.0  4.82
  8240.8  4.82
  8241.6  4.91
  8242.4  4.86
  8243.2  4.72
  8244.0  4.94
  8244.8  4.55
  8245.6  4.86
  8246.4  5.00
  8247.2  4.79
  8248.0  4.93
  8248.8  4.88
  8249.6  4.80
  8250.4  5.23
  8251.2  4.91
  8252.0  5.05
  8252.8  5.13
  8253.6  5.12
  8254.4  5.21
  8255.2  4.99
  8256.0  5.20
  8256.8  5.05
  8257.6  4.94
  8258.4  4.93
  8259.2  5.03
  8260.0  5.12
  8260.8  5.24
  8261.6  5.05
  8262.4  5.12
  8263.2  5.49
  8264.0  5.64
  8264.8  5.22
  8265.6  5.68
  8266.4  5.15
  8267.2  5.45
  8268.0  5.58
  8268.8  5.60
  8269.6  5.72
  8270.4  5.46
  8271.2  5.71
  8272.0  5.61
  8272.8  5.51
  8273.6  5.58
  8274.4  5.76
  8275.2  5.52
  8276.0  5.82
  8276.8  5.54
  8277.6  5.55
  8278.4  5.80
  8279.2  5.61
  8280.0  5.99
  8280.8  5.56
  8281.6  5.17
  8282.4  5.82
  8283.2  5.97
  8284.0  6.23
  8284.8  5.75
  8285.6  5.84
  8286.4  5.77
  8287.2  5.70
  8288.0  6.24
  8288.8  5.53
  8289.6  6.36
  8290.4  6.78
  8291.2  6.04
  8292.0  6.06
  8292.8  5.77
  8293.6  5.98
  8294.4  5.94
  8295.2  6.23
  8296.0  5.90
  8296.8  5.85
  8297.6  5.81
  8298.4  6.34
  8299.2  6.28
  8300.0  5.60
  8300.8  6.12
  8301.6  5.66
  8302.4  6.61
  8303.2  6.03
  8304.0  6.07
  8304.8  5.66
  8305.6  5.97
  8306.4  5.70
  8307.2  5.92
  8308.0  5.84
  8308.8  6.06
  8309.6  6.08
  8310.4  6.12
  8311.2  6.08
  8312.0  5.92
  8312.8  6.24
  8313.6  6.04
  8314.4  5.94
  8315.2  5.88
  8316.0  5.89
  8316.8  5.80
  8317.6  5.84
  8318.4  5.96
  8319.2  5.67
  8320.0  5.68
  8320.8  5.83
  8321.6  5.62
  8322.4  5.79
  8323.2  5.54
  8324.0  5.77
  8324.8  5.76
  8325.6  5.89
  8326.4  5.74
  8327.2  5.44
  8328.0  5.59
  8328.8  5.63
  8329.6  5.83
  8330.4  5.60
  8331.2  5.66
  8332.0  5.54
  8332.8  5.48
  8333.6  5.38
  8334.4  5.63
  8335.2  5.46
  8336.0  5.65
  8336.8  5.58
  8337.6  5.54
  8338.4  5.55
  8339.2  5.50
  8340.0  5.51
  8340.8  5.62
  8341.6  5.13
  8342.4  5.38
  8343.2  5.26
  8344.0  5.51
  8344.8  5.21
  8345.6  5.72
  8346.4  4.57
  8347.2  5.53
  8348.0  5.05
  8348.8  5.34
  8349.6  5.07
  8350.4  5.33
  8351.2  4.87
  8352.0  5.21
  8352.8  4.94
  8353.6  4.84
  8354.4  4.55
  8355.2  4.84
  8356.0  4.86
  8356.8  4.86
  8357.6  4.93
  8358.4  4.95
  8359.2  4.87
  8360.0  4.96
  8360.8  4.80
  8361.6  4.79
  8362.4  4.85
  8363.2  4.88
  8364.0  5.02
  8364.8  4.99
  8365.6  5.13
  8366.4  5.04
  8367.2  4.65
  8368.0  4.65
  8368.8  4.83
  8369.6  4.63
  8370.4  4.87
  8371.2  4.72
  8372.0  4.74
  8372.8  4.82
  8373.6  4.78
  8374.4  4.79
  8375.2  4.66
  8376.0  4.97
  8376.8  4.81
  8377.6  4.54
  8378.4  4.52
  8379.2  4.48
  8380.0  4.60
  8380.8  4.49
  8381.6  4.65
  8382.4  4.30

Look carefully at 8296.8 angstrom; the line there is Mg II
